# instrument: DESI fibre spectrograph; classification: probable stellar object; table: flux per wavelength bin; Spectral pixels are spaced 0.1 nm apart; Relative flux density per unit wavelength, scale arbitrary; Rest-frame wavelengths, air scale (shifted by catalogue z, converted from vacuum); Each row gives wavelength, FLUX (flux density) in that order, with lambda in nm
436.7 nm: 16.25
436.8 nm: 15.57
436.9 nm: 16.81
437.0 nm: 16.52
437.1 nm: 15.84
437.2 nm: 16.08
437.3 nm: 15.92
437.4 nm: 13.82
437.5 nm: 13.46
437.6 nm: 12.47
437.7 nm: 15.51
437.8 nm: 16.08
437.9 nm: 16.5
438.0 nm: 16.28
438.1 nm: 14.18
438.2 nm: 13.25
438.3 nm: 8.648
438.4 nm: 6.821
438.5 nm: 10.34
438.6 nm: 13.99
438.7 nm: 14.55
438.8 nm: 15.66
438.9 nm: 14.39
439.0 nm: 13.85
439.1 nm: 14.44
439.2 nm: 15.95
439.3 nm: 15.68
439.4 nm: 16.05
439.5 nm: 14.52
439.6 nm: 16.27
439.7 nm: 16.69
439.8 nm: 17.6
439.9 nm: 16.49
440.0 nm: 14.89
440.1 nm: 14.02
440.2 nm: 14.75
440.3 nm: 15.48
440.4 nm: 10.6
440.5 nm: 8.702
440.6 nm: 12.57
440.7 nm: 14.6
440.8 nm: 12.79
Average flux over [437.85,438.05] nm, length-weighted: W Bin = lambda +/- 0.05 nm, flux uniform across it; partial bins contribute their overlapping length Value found 16.4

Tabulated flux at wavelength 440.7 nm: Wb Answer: 14.6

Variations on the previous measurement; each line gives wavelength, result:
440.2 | 14.75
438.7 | 14.55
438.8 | 15.66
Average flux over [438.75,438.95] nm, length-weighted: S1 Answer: 15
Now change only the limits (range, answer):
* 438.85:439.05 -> 14.1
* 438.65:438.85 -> 15.1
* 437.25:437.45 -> 14.9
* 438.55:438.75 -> 14.3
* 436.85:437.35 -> 16.2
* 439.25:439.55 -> 15.4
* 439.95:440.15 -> 14.5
